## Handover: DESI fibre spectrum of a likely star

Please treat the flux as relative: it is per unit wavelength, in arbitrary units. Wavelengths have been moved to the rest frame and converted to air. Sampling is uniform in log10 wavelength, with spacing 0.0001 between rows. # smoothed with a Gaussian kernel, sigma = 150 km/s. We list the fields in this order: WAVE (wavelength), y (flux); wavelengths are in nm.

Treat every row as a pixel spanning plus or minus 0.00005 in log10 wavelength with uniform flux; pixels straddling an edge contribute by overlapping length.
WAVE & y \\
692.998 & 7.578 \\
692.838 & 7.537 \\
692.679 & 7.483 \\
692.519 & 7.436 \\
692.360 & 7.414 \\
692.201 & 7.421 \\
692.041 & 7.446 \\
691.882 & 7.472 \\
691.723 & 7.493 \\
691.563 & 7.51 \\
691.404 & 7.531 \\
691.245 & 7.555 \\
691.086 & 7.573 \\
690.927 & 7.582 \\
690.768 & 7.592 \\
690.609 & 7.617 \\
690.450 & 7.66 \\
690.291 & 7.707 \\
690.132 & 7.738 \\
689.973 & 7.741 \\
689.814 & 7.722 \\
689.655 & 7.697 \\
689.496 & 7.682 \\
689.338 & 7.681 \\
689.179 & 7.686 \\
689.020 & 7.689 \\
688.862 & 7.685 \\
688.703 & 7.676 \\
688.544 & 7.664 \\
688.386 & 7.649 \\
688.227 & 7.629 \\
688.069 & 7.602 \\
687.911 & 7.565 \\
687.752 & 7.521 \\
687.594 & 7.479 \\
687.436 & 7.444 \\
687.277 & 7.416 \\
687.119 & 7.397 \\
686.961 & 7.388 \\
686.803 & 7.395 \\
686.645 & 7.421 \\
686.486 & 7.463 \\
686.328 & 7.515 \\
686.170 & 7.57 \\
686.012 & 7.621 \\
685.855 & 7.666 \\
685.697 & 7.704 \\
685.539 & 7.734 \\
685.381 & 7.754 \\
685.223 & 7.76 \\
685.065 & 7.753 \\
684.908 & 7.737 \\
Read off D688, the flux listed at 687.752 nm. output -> 7.521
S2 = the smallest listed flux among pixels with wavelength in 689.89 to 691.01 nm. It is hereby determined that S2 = 7.582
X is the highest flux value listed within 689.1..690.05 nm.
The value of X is 7.741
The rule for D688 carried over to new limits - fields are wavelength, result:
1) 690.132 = 7.738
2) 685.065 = 7.753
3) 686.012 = 7.621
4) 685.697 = 7.704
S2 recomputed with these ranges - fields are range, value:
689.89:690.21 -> 7.738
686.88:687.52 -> 7.388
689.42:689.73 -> 7.682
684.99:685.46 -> 7.753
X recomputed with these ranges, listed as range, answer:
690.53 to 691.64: 7.617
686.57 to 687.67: 7.479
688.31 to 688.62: 7.664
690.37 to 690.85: 7.66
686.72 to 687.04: 7.395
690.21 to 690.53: 7.707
